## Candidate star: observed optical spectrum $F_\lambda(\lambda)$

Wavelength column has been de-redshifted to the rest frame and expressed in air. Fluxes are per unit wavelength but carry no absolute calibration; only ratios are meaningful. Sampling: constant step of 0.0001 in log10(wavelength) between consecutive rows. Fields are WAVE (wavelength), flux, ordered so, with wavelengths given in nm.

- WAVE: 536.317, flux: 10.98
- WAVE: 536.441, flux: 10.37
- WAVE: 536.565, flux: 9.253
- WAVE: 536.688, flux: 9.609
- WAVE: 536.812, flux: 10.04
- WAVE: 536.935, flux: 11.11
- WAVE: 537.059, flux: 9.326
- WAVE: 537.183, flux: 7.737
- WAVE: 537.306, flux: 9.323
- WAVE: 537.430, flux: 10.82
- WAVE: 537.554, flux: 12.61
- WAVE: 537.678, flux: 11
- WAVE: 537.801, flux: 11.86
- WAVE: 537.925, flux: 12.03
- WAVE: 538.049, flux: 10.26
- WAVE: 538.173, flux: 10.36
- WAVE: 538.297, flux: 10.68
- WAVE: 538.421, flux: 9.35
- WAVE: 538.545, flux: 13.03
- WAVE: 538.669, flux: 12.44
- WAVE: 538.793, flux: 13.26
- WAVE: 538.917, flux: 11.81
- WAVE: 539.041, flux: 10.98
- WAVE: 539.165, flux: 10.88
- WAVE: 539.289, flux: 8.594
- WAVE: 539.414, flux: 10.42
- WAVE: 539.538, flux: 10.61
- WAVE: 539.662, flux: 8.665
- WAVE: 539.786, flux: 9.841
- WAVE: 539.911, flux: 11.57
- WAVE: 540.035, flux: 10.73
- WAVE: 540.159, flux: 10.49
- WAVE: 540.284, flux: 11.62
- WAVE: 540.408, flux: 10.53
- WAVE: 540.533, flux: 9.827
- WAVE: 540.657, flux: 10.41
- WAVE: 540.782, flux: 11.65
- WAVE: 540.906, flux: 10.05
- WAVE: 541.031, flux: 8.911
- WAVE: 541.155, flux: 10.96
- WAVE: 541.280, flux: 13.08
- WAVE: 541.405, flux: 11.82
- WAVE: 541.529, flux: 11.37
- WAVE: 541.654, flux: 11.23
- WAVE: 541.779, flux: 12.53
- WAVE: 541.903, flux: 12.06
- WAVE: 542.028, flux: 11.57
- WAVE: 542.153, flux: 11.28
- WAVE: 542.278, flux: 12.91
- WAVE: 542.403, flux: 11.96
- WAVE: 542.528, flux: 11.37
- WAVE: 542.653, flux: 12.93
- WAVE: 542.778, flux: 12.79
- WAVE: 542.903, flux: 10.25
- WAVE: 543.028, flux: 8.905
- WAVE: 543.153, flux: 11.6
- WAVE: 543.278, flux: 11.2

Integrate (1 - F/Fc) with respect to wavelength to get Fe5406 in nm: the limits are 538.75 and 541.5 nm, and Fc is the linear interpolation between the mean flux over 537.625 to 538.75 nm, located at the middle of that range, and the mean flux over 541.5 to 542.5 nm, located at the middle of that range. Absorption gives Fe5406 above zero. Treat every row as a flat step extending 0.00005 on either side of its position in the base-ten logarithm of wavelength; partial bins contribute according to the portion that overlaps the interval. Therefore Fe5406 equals 0.19 nm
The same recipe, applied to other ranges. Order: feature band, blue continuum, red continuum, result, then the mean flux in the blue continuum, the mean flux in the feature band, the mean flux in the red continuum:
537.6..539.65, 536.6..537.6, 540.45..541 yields -0.18 nm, 10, 11.1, 10.4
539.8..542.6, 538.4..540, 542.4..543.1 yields -0.03 nm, 10.9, 11.2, 11.3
